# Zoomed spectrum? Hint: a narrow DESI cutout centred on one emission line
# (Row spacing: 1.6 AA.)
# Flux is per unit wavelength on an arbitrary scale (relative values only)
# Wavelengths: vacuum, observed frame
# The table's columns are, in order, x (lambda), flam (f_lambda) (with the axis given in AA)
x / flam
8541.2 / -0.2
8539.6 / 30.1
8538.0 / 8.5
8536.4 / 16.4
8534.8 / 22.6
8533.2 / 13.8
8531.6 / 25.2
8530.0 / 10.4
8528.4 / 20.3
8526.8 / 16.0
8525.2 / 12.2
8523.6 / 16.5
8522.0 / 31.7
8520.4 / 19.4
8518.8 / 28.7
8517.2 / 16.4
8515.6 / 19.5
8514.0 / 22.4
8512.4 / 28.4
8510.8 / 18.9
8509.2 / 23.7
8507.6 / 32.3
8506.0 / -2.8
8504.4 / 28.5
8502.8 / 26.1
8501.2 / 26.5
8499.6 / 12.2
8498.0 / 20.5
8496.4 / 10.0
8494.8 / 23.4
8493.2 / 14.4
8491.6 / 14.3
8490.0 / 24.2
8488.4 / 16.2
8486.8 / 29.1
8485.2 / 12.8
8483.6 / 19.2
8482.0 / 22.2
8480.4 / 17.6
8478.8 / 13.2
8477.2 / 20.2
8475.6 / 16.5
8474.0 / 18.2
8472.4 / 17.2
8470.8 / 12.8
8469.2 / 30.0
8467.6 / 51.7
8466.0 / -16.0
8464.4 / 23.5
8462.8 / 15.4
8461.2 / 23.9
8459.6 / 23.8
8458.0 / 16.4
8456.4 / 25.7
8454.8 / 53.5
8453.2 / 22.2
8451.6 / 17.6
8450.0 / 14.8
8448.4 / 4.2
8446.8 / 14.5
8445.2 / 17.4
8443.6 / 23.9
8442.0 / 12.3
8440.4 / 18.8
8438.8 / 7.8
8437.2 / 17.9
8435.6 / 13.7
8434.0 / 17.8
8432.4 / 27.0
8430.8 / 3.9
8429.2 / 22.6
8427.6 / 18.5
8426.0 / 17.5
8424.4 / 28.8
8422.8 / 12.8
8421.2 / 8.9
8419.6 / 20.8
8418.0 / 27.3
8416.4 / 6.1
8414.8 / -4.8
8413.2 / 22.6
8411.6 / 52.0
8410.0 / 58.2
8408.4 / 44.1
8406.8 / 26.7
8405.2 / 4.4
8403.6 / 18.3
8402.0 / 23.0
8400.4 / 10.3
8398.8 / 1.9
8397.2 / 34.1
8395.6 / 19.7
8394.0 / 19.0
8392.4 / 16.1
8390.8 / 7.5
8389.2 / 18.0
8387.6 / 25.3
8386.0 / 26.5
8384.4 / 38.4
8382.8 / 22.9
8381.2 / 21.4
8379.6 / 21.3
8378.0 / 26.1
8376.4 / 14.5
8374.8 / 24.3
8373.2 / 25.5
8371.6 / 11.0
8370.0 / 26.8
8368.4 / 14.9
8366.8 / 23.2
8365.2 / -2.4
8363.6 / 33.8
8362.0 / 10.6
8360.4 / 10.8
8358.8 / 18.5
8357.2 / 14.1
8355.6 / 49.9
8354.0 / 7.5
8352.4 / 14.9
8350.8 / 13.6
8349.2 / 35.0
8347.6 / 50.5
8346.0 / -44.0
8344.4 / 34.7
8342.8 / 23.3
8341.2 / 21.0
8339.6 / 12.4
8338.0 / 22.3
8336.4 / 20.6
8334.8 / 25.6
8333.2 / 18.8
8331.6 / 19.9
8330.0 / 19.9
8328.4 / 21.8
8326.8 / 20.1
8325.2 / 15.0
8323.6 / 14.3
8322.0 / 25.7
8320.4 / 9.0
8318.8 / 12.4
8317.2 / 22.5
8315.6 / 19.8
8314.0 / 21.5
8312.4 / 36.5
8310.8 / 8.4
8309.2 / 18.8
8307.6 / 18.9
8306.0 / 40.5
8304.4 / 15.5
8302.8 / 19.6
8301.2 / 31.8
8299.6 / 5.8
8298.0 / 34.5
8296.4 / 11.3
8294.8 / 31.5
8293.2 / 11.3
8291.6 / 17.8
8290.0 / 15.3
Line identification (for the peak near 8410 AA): H-gamma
